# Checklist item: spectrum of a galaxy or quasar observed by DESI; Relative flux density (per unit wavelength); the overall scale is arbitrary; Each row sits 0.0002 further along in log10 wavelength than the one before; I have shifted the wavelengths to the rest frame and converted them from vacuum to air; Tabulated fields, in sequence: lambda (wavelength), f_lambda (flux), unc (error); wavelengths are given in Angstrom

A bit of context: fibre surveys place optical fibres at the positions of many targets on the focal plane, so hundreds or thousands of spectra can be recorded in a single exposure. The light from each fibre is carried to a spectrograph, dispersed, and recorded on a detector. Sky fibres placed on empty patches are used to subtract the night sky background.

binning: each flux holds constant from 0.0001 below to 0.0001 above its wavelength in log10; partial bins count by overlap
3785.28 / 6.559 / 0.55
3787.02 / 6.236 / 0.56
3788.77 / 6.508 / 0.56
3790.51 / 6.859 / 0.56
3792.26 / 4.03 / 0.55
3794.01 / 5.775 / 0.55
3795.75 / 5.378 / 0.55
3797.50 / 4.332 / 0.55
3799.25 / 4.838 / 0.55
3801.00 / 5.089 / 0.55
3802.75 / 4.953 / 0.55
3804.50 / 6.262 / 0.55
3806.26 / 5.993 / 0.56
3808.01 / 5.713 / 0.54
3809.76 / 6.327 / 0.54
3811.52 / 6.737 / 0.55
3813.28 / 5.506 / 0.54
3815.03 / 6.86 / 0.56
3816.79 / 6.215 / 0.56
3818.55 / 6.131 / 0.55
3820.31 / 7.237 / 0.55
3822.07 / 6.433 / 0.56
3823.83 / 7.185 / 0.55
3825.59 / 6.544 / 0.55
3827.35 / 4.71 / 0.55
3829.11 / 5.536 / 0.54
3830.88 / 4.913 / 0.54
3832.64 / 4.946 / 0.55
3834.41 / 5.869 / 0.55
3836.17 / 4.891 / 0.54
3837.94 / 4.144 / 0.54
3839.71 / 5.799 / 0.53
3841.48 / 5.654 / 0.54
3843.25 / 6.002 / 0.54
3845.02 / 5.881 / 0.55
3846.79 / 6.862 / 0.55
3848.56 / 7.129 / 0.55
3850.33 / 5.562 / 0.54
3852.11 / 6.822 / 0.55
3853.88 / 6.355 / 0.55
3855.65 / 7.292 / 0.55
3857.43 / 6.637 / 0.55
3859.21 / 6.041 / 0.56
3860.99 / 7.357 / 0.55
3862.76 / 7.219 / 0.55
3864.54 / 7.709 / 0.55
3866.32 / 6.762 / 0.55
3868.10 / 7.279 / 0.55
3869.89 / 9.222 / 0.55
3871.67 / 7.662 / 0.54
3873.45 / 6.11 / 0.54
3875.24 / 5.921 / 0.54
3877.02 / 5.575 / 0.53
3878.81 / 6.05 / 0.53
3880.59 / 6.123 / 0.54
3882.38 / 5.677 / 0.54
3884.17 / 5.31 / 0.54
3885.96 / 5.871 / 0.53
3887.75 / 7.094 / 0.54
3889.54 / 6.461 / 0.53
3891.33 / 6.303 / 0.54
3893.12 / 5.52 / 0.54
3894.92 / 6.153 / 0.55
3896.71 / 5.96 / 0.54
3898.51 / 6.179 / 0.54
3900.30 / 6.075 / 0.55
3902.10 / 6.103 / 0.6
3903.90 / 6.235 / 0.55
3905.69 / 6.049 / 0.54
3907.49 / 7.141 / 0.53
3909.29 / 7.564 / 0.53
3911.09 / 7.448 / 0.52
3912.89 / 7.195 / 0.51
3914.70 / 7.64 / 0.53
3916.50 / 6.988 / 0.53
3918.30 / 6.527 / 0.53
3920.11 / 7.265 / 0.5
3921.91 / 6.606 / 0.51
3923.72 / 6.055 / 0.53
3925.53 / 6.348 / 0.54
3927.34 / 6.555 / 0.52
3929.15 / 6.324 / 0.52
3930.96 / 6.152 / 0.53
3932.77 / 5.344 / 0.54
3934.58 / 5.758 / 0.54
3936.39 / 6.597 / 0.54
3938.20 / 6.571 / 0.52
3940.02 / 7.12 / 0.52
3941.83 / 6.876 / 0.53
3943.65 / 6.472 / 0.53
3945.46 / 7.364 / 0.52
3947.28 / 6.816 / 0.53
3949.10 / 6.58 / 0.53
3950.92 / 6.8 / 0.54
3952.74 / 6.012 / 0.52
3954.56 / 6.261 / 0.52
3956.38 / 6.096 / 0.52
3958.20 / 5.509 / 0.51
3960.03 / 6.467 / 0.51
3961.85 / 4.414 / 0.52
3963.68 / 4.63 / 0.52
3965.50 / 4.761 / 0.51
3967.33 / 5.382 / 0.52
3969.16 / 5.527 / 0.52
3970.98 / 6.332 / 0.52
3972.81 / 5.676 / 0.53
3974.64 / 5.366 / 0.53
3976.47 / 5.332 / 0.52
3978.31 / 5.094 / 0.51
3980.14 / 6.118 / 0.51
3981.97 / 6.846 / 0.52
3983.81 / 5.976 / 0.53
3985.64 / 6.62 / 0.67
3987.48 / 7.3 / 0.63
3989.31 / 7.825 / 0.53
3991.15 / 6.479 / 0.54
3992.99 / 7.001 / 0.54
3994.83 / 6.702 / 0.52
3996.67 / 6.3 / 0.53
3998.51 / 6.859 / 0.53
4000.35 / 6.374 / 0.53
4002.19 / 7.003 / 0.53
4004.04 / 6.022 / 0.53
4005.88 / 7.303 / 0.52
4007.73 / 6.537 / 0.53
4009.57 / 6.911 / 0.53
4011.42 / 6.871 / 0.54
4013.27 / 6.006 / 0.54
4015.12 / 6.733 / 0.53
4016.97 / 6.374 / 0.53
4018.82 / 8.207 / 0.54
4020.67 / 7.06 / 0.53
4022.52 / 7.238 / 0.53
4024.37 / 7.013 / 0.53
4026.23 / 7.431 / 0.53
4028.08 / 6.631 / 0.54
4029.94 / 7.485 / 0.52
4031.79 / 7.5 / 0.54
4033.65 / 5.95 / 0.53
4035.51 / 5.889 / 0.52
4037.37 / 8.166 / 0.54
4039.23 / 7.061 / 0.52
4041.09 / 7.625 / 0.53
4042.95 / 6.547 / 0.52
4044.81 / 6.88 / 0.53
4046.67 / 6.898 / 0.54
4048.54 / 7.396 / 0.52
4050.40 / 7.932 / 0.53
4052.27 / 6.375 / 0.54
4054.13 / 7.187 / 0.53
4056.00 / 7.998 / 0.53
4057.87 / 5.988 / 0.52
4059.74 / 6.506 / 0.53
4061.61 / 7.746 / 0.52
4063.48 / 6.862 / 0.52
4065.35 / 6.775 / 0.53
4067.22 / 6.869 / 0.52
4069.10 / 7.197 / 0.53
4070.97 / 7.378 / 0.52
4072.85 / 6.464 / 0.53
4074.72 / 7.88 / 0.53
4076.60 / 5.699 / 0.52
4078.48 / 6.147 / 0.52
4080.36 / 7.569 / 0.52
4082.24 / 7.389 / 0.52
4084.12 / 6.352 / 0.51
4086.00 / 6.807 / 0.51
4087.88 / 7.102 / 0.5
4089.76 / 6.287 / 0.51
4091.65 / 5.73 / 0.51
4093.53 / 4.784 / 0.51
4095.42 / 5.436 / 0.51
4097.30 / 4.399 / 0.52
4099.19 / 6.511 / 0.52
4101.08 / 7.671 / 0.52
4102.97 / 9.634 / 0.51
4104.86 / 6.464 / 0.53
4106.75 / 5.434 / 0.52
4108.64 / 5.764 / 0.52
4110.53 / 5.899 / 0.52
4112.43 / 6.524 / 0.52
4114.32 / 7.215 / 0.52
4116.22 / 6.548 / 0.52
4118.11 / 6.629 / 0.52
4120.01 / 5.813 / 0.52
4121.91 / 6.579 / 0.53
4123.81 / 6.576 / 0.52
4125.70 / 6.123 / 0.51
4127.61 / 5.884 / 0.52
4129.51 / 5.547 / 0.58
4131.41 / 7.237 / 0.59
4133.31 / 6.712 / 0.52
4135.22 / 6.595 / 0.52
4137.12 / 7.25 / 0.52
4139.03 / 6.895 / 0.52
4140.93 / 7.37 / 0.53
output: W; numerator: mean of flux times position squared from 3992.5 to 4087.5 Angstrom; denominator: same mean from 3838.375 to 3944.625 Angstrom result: 1.15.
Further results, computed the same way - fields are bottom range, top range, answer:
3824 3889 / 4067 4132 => 1.17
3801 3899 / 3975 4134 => 1.19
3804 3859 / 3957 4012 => 1.10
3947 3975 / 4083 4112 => 1.17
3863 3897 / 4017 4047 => 1.18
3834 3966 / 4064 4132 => 1.13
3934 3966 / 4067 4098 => 1.11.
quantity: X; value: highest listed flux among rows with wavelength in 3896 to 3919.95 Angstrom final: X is 7.64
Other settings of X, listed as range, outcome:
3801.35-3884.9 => 9.222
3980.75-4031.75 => 8.207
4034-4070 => 8.166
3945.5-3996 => 7.825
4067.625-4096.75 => 7.88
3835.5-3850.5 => 7.129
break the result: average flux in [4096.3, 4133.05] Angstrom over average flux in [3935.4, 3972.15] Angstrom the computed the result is 1.1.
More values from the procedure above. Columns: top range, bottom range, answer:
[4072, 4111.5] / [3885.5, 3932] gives 0.99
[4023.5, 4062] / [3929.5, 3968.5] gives 1.16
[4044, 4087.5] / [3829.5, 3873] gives 1.09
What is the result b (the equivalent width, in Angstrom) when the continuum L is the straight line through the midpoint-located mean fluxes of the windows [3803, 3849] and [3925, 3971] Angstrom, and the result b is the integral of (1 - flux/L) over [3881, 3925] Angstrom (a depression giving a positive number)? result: -3.04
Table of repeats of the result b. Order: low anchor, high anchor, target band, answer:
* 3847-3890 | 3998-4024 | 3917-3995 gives 6.1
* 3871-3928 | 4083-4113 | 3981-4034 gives -4.1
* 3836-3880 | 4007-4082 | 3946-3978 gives 4.7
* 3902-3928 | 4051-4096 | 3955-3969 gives 2.9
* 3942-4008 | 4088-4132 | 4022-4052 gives -3.9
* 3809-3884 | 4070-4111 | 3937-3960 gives -0.6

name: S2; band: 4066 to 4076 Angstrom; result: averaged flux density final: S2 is 7.1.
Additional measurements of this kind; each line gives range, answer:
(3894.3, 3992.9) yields 6.32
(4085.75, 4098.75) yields 5.77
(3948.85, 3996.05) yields 6.04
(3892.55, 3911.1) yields 6.37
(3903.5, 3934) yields 6.67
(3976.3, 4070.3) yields 6.86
